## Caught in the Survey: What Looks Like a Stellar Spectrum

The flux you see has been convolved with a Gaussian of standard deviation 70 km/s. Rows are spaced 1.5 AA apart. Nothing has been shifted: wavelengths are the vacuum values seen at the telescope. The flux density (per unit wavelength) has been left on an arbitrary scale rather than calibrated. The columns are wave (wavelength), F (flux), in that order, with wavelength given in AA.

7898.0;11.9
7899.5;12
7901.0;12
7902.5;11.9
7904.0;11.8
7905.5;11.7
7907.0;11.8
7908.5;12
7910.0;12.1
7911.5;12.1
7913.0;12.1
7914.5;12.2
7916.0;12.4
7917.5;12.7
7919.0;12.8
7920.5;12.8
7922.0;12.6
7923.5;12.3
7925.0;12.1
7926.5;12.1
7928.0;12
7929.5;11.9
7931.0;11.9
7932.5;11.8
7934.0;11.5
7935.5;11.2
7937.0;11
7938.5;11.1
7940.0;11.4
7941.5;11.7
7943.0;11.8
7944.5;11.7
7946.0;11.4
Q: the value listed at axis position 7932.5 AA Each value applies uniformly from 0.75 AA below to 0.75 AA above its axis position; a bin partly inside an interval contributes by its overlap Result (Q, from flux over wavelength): 11.8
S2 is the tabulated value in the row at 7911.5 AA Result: 12.1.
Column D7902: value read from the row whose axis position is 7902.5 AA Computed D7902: 11.9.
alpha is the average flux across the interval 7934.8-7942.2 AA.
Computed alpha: 11.3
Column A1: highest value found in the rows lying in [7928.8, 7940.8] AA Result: 11.9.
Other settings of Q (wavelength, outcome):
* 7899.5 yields 12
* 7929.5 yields 11.9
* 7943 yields 11.8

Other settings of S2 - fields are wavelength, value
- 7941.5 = 11.7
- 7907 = 11.8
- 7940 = 11.4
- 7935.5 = 11.2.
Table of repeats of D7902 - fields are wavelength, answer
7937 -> 11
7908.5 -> 12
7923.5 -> 12.3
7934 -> 11.5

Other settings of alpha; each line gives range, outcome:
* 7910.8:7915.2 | 12.1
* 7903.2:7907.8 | 11.8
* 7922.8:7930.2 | 12.1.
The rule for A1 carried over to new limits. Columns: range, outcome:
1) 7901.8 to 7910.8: 12.1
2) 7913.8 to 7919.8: 12.8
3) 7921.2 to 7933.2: 12.6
